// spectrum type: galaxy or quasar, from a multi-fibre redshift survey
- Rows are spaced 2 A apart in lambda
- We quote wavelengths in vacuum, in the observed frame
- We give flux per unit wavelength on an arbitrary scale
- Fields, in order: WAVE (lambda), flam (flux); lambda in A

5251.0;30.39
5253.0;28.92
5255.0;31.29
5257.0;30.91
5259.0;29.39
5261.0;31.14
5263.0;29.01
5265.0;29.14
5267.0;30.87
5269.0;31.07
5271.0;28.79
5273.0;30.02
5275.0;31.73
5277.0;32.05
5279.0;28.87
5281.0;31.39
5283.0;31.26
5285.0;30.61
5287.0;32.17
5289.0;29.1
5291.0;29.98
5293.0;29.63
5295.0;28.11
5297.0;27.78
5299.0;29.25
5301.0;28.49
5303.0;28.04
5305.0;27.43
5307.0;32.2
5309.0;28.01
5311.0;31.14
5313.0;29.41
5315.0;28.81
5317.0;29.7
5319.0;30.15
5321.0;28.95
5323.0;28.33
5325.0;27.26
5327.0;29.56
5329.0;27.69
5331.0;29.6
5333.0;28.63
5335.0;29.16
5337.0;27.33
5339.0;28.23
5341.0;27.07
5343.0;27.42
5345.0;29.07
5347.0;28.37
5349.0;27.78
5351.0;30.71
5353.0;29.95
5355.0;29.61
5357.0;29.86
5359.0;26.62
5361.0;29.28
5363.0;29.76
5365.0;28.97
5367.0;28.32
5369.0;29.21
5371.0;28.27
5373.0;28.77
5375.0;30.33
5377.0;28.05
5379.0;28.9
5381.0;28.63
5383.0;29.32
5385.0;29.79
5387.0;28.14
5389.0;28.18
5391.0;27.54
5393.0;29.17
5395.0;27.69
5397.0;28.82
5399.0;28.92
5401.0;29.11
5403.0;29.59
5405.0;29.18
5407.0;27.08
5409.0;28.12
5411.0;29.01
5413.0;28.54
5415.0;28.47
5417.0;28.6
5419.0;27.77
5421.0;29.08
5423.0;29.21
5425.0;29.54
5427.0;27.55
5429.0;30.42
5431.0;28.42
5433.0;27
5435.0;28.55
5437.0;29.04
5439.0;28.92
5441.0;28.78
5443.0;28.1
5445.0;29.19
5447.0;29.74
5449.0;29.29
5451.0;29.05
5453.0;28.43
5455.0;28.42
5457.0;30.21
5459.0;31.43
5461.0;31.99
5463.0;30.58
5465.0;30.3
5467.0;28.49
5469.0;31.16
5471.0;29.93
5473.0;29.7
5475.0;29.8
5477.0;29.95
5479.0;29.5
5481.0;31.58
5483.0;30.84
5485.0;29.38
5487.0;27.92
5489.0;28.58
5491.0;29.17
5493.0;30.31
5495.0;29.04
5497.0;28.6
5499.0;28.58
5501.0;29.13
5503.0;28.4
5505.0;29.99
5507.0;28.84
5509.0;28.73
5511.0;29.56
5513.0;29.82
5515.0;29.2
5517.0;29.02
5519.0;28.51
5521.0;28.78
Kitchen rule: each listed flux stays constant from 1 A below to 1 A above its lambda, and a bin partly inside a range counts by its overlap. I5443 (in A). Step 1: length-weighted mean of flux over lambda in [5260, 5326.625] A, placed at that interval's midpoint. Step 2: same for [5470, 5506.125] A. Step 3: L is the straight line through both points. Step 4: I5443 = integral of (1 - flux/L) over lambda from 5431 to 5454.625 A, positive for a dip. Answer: 0.64 A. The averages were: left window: 29.7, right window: 29.5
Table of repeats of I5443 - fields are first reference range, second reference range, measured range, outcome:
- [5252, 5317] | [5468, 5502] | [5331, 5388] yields 1.9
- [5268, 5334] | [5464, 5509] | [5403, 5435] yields 1.0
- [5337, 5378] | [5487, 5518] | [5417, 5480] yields -0.8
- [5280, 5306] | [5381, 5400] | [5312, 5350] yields 0.8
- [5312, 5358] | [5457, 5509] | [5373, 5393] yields 0.2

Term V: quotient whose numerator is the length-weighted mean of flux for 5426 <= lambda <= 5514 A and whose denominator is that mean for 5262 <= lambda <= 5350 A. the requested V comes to 1.00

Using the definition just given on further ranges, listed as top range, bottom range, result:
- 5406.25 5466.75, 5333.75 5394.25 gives 1.01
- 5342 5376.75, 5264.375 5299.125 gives 0.96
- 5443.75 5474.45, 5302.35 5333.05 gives 1.03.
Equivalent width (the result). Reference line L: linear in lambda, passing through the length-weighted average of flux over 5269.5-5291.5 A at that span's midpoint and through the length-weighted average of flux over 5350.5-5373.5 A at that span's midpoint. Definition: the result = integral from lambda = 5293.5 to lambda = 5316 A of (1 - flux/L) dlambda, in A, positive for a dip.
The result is 0.9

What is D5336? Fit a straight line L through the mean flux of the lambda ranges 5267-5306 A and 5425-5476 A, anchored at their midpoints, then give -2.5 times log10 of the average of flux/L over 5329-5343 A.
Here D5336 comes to 0.05 mag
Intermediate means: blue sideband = 29.8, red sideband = 29.4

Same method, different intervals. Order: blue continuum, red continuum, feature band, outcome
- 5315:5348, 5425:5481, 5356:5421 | 0.010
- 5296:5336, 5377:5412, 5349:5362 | -0.015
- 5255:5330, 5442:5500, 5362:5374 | 0.029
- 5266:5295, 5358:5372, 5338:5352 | 0.026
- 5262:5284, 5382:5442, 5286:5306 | 0.040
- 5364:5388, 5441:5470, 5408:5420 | 0.032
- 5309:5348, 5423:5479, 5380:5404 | 0.012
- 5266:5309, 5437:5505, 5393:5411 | 0.039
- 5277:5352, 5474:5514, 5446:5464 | -0.021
